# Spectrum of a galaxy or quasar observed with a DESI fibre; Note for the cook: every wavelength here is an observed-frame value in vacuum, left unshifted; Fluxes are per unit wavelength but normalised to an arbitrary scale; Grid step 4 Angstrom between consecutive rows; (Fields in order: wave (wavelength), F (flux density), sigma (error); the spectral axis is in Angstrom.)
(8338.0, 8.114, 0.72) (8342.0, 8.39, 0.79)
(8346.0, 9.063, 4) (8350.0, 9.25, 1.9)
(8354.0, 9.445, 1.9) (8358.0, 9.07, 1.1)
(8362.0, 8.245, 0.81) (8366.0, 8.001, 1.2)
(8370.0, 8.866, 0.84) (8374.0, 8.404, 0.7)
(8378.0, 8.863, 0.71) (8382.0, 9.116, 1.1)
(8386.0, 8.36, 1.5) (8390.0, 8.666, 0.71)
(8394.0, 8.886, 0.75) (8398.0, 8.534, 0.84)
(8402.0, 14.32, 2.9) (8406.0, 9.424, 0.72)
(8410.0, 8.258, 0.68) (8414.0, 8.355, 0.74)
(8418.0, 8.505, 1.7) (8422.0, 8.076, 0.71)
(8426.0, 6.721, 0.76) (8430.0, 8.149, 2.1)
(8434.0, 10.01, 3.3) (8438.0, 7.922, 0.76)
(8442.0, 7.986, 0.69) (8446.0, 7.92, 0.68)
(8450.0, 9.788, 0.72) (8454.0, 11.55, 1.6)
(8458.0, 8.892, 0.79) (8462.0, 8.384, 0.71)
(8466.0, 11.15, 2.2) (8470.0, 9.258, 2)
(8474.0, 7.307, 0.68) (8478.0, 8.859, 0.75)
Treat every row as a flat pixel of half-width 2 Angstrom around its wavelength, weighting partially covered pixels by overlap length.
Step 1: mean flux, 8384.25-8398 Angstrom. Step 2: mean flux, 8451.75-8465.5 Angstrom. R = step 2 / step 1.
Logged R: 1.13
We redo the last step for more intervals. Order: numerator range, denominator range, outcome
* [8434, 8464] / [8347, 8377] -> 1.03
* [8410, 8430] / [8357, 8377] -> 0.94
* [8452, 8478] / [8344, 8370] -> 1.06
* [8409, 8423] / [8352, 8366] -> 0.95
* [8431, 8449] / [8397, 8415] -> 0.86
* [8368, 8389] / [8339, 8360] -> 0.97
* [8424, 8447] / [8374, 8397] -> 0.93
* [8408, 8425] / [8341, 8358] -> 0.90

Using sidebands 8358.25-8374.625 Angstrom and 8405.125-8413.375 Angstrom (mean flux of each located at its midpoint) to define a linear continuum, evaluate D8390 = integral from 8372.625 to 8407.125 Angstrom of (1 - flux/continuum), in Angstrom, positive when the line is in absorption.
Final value -3.3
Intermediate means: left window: 8.45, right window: 8.68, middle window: 9.41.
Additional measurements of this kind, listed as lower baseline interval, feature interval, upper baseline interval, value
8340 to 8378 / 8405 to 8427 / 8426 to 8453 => 1.0 Angstrom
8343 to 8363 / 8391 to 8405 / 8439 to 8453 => -2.3 Angstrom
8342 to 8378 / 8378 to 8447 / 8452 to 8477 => 2.2 Angstrom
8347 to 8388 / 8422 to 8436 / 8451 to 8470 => 1.9 Angstrom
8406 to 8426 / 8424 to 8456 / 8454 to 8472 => 0.8 Angstrom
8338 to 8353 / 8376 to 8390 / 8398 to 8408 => 2.2 Angstrom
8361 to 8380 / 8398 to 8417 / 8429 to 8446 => -3.1 Angstrom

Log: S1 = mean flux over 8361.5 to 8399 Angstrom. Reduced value 8.61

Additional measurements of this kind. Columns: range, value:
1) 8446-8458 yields 9.91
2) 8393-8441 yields 8.91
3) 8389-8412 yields 9.73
